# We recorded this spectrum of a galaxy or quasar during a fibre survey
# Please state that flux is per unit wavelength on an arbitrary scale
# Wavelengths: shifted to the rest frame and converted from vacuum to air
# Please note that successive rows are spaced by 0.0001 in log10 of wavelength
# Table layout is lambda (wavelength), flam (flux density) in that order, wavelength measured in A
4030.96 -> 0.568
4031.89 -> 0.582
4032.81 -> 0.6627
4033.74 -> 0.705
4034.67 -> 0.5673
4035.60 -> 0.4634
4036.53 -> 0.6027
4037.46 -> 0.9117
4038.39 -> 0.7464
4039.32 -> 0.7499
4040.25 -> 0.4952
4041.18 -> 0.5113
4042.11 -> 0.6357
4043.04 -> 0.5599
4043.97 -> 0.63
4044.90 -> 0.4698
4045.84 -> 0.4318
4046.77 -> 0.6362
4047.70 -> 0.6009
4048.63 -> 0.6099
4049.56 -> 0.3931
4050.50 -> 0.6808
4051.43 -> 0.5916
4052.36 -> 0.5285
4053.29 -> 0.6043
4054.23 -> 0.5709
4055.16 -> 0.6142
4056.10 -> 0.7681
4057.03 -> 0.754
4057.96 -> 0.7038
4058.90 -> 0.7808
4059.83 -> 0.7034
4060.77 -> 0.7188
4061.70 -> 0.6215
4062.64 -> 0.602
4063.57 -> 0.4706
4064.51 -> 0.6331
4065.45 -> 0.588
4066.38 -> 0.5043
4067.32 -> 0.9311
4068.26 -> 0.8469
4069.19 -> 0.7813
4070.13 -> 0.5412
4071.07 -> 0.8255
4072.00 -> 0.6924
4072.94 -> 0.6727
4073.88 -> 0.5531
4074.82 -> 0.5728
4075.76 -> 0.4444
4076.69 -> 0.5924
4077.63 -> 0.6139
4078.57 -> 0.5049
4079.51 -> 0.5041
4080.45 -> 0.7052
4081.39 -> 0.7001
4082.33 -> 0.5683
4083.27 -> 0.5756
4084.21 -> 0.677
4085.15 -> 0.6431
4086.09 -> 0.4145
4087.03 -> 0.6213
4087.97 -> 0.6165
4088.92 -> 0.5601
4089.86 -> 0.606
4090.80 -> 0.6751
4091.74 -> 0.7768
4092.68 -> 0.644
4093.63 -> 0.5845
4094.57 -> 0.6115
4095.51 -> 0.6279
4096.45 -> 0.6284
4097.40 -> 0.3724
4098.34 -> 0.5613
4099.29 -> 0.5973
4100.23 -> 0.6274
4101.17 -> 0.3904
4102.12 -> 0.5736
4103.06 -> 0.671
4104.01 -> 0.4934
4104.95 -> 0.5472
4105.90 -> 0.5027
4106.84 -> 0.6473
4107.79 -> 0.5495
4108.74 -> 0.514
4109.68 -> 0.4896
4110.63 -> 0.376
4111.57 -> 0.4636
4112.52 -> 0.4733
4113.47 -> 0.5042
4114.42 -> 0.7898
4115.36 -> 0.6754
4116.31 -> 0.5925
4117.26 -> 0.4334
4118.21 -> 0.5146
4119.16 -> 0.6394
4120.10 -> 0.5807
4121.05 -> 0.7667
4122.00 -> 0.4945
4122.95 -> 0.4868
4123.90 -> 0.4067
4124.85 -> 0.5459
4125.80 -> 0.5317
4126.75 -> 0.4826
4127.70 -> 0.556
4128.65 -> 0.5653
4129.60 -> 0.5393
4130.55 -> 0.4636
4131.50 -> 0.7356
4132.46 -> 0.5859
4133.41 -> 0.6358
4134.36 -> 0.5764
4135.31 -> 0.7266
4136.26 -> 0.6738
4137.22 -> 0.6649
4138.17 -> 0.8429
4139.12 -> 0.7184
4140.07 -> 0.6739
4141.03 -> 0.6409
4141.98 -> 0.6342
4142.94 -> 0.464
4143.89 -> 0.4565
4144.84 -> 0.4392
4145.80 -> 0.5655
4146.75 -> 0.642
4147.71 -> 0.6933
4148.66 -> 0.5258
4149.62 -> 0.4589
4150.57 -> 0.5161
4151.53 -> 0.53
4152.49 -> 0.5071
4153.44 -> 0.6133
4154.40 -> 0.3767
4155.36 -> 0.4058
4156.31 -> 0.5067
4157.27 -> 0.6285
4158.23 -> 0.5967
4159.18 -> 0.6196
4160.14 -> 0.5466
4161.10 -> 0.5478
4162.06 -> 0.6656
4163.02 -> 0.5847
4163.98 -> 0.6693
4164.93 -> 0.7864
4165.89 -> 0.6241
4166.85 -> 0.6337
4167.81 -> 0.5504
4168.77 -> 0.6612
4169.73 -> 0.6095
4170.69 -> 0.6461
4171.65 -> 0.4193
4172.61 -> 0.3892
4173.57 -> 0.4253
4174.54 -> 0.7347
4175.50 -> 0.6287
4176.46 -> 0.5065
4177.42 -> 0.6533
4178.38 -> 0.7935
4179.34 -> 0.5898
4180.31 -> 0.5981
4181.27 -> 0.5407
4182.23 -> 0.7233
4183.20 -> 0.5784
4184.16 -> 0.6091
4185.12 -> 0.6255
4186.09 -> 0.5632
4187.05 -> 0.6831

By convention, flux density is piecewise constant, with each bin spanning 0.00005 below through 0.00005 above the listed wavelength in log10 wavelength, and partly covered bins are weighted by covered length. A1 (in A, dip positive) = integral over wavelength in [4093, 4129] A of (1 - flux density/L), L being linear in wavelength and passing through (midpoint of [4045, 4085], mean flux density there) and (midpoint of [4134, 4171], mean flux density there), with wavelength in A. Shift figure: 3.6 A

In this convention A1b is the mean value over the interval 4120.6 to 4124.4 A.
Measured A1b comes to 0.537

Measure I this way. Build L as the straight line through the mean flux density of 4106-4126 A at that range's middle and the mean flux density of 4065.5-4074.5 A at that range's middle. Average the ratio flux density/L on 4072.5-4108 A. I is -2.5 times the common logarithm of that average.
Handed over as 0.08 mag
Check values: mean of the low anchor 0.698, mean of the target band 0.585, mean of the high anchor 0.546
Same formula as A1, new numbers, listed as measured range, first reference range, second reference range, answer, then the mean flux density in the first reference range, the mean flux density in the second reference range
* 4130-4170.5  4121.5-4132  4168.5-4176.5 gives -3.9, 0.528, 0.558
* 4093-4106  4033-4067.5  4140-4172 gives 0.9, 0.622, 0.571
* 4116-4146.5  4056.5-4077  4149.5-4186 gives 1.4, 0.662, 0.583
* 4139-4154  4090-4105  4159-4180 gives 0.9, 0.588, 0.603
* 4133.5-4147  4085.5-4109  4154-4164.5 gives -1.3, 0.577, 0.562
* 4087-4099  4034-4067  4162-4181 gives 0.1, 0.615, 0.606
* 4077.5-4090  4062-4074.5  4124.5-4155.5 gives 1.0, 0.663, 0.577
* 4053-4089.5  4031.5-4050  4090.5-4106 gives -2.8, 0.599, 0.582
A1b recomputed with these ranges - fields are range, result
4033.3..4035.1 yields 0.636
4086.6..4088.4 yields 0.619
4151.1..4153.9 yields 0.551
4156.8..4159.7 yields 0.615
